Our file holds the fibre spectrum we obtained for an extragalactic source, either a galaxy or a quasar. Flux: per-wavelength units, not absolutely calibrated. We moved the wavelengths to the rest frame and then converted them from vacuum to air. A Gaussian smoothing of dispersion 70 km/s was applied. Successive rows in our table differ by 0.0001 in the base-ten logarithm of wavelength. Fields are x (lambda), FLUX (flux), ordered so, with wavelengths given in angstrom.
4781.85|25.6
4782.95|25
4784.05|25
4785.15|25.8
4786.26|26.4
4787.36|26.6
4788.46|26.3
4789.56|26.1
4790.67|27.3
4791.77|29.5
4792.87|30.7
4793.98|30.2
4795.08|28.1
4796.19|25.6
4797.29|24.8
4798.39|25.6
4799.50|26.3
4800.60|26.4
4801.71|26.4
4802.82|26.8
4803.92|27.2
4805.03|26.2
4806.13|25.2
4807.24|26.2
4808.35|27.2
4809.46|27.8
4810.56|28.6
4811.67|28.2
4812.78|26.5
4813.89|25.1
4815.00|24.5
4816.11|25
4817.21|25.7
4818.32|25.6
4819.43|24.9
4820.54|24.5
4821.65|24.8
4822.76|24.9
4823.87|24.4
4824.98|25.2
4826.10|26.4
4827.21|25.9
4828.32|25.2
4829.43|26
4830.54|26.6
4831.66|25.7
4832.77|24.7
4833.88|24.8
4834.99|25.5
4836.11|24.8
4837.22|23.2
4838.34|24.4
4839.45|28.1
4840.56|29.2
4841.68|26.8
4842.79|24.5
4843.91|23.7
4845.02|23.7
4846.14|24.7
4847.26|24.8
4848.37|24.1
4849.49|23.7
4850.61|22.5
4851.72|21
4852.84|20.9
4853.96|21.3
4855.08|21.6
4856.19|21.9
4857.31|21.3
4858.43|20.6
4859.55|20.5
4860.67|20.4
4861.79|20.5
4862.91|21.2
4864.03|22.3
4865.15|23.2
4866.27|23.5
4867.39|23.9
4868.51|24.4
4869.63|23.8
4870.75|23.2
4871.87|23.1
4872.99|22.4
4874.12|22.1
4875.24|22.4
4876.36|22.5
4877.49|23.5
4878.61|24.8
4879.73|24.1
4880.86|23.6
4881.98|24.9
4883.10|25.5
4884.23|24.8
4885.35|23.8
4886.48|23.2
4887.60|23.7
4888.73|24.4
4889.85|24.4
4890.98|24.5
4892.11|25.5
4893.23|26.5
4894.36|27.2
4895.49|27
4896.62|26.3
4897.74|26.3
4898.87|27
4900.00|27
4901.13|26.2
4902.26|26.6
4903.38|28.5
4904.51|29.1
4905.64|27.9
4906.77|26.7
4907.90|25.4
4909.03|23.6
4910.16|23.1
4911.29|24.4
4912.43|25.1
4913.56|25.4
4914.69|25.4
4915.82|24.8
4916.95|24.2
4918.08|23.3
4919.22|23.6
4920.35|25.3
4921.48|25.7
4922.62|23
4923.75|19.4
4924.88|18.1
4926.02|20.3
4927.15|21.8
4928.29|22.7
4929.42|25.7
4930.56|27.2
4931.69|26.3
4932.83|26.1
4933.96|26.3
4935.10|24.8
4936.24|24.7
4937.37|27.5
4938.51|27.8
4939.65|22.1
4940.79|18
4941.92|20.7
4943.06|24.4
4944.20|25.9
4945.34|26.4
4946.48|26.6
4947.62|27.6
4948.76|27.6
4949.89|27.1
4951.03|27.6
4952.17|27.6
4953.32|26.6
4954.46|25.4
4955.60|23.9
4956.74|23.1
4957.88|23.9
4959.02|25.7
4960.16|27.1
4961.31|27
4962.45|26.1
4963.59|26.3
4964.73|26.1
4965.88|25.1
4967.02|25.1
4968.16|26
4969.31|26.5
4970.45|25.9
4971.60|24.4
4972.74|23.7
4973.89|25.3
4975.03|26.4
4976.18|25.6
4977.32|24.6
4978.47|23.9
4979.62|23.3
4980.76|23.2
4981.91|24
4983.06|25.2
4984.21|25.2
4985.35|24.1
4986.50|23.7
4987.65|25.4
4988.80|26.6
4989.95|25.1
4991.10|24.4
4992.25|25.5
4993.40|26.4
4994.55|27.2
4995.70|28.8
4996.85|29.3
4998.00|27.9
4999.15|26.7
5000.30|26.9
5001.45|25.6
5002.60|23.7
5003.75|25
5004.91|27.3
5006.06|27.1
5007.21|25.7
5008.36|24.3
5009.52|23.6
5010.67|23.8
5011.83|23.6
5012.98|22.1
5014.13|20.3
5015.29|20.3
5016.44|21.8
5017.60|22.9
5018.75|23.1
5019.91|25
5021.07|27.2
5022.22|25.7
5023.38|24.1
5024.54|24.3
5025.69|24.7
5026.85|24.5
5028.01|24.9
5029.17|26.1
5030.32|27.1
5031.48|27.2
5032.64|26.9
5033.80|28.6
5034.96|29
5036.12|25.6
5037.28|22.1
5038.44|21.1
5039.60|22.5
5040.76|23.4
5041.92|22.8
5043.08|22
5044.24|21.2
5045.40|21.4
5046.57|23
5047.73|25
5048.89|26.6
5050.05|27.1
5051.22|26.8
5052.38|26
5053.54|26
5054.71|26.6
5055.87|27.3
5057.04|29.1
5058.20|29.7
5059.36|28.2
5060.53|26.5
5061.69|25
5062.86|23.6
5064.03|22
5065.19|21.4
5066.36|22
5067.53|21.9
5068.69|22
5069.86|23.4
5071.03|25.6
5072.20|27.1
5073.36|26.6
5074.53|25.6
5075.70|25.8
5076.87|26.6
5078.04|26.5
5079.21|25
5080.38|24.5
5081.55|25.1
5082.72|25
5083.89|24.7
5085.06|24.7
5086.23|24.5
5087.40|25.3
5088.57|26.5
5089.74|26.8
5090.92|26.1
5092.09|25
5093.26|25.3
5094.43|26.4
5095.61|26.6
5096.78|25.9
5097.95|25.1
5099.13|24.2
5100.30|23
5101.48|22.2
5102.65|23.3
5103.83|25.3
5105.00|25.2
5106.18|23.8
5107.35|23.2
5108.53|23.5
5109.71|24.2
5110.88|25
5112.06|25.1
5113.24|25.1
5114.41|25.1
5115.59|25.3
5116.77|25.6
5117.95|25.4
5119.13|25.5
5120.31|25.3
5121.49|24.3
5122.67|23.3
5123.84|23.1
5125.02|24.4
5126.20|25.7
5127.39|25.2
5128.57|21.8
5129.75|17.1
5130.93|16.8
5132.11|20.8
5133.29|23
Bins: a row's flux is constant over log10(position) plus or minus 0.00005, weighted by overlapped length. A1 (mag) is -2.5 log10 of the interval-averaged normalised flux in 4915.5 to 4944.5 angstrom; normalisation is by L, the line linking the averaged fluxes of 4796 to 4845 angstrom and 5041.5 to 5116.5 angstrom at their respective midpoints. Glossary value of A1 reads 0.07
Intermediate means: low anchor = 25.8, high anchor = 25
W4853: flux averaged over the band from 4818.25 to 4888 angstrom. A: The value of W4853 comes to 23.8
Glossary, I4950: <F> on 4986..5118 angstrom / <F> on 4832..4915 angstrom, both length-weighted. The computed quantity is 1.03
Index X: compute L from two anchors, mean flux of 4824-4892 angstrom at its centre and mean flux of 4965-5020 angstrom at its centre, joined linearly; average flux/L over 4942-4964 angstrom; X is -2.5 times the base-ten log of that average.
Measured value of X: -0.06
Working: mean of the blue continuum 23.8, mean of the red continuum 24.9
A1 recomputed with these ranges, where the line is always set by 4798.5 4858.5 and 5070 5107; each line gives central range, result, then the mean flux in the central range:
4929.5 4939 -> -0.049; 26.3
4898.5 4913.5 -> -0.044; 26.2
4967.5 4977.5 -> -0.011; 25.4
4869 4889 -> 0.064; 23.6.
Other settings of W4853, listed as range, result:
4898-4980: 25.1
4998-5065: 24.9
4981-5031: 25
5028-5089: 25.1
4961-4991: 25.1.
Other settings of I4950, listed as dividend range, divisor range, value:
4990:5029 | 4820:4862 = 1.04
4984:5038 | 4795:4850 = 0.98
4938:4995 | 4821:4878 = 1.06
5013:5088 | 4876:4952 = 0.99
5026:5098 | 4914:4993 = 1.01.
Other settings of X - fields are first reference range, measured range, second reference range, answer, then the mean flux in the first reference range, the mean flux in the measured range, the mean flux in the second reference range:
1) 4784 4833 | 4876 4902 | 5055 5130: 0.03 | 26.3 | 25.1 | 24.9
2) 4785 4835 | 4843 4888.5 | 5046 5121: 0.14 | 26.3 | 22.9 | 25.2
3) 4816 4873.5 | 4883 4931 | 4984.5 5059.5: -0.02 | 23.9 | 24.9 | 25.2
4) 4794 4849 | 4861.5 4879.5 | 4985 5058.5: 0.12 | 25.8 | 23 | 25.1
